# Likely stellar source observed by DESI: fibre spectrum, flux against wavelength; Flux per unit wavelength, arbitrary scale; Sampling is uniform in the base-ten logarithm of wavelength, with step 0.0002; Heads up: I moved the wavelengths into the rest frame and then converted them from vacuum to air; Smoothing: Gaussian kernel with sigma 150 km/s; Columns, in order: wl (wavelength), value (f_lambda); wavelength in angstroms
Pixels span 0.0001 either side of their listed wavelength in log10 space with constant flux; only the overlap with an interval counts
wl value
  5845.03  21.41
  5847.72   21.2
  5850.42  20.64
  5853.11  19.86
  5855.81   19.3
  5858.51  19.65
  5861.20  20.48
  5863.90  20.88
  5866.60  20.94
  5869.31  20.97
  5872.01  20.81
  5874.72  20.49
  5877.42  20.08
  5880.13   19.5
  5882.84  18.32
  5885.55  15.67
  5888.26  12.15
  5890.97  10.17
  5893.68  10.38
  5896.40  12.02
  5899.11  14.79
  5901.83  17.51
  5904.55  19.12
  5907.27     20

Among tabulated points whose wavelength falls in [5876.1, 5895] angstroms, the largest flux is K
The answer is 20.08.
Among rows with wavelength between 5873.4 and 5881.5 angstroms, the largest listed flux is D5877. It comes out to 20.49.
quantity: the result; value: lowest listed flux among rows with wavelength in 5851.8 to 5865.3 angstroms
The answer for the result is 19.3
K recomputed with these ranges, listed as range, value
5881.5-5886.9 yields 18.32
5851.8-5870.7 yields 20.97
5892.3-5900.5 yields 14.79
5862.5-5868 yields 20.94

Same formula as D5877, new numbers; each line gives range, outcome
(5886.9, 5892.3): 12.15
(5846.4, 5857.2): 21.2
